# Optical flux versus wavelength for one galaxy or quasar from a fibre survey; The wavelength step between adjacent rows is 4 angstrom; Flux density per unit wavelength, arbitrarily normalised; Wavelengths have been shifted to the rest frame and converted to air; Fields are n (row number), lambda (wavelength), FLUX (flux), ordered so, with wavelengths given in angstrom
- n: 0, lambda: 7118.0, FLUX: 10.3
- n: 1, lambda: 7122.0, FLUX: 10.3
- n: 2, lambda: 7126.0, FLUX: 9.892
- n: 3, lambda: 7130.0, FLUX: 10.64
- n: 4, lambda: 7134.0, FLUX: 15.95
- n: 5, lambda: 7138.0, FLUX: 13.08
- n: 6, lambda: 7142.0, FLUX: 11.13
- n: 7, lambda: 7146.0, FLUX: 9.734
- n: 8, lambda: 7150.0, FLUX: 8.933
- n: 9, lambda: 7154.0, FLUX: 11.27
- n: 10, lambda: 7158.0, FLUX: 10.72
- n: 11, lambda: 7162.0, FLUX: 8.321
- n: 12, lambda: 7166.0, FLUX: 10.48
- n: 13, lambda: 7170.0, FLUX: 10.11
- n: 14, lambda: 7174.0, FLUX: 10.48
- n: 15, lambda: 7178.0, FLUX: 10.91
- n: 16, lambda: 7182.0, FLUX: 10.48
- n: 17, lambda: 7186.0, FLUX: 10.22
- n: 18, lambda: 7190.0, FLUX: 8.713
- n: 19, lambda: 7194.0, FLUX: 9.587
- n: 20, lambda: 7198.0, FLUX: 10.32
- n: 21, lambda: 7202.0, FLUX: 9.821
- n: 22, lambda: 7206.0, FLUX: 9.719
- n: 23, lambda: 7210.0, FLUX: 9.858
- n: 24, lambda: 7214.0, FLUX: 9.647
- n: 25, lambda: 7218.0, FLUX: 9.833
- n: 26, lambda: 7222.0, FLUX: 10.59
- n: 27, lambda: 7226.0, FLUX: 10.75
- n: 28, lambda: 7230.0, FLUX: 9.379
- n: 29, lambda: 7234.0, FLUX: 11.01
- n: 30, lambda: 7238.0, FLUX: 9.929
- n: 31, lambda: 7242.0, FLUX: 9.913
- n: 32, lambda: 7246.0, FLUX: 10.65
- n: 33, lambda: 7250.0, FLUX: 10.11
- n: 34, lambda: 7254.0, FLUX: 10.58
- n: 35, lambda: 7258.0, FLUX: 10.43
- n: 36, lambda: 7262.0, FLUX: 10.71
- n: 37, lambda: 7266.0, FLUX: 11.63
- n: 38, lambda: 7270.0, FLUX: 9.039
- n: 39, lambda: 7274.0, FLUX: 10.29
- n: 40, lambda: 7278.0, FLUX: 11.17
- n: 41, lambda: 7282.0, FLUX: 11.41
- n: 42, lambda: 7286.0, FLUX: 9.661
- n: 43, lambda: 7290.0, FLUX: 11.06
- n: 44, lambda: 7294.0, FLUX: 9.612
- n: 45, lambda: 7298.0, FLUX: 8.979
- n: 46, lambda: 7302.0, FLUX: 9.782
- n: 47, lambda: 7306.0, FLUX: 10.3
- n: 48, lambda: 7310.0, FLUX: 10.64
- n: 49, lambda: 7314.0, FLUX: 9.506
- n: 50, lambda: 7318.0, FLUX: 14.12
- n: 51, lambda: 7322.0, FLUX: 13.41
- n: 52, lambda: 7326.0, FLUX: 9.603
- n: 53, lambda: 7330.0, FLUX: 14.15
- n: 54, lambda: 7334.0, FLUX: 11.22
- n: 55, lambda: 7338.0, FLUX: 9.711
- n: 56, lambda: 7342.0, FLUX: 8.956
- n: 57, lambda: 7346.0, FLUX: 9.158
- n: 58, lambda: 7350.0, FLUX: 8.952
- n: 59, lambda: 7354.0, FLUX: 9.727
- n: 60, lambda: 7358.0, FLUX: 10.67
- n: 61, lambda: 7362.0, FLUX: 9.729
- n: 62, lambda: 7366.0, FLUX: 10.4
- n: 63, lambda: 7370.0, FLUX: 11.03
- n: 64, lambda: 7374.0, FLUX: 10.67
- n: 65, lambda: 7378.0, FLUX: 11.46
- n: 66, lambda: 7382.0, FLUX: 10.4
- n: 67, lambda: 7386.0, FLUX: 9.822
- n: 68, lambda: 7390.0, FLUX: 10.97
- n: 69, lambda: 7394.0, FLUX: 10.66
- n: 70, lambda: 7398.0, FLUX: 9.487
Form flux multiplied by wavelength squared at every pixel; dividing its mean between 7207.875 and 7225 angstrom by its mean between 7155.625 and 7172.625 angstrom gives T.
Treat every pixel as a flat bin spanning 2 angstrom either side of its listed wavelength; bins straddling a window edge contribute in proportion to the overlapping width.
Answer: 1.02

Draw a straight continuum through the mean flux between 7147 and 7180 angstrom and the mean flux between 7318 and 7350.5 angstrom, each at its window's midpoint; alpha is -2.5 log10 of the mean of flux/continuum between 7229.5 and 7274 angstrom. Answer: 0.02 mag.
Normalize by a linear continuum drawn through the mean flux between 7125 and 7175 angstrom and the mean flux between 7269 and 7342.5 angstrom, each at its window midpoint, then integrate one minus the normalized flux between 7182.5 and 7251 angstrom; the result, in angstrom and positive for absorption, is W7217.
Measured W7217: 5.0 angstrom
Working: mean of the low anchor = 10.9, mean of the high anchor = 10.7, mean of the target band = 10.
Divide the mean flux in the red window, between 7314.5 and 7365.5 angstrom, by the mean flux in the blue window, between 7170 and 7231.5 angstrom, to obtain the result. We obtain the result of 1.07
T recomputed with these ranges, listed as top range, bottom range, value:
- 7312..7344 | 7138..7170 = 1.16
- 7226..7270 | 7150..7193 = 1.05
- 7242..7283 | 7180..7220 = 1.09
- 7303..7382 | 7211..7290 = 1.06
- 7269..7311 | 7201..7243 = 1.03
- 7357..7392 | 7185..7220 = 1.14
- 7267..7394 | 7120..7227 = 1.05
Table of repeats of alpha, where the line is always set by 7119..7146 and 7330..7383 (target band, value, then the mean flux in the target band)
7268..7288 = 0.05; 10.3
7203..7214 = 0.15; 9.77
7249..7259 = 0.05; 10.4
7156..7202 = 0.13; 10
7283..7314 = 0.07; 10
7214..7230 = 0.09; 10.2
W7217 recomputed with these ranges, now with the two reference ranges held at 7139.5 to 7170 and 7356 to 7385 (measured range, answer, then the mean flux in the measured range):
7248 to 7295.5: -0.5 angstrom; 10.5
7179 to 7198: 0.6 angstrom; 9.87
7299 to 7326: -1.6 angstrom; 11.1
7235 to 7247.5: 0.1 angstrom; 10.2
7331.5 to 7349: 1.1 angstrom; 9.84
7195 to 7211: 0.5 angstrom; 9.91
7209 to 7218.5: 0.5 angstrom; 9.76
